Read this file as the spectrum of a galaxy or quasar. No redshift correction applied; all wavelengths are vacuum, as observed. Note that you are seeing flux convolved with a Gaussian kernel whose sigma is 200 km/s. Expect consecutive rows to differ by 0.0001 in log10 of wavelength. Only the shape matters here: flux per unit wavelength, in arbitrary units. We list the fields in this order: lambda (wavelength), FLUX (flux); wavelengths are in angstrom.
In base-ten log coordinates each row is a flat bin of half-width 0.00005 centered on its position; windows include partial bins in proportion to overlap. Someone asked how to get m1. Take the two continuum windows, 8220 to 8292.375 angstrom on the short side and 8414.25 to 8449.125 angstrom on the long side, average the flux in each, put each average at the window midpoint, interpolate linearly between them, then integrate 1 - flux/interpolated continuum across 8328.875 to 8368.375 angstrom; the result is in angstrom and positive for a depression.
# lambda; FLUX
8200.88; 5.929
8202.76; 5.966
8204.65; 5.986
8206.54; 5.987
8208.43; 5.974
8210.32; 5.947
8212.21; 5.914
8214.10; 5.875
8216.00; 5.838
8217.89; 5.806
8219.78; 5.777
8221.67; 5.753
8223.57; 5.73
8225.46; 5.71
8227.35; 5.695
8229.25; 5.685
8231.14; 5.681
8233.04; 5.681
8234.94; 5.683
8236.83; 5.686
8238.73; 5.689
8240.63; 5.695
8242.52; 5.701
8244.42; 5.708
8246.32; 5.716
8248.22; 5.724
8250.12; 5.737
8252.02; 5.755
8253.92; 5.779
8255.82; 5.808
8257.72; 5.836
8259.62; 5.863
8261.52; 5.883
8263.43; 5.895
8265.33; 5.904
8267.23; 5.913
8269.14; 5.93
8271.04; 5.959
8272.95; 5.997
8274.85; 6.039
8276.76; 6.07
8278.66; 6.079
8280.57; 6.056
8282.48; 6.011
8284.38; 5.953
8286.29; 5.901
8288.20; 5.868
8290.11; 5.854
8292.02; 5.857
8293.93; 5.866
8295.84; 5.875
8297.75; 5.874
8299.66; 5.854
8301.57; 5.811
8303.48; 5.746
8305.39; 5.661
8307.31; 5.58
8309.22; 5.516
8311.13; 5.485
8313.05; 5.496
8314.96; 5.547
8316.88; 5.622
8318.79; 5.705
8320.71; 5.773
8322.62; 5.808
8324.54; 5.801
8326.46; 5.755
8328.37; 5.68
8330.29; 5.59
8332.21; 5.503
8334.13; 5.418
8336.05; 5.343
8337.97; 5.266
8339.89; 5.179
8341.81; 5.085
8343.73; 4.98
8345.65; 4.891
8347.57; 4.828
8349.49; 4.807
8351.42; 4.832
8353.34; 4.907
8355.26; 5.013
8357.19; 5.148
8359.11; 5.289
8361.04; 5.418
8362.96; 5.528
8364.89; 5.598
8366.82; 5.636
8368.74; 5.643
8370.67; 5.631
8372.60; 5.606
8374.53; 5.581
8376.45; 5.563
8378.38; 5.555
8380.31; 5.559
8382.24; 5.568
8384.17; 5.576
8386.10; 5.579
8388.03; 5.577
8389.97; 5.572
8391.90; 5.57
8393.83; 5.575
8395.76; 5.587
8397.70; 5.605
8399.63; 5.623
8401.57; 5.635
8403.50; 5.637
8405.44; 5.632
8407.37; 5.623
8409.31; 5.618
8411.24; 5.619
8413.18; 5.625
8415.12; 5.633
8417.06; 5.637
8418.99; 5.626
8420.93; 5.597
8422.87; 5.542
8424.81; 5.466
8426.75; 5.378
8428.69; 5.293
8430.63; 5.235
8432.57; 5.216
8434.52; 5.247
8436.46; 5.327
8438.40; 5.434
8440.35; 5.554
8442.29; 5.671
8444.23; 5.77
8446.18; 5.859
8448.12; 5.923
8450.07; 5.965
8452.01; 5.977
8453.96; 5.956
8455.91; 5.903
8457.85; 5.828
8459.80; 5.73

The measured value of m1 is 3.1 angstrom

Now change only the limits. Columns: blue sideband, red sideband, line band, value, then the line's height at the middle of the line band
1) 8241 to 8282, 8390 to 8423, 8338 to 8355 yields 2.26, 5.72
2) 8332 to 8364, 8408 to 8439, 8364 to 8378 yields -0.99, 5.24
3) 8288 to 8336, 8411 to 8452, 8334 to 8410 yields 2.96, 5.63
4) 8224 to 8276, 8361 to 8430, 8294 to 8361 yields 2.85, 5.68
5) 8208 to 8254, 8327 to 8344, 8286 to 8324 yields -1.77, 5.48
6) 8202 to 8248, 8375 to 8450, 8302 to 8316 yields 0.25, 5.69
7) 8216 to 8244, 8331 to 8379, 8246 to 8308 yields -3.51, 5.56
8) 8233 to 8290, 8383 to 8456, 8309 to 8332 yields 0.44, 5.76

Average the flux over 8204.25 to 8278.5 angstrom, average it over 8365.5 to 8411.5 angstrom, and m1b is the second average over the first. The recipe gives 1.0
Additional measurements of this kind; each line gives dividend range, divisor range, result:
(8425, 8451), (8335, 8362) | 1.09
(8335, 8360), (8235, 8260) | 0.88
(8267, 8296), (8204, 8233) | 1.02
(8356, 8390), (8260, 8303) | 0.93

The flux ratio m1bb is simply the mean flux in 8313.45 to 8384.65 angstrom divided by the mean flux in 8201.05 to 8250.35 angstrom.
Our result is 0.94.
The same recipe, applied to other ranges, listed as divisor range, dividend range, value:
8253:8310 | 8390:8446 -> 0.94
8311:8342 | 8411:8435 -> 0.99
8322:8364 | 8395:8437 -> 1.05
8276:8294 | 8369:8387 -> 0.94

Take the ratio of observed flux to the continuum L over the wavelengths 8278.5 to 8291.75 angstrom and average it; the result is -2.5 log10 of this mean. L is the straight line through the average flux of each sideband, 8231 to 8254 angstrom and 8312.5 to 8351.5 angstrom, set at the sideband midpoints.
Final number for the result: -0.07 mag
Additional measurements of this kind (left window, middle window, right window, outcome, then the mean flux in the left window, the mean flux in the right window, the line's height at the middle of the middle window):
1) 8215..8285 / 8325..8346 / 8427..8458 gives 0.07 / 5.82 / 5.62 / 5.73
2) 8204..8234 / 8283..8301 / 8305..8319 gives -0.05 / 5.81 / 5.57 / 5.62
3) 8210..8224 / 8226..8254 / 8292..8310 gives 0.02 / 5.83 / 5.76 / 5.81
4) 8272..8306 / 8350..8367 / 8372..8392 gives 0.09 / 5.91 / 5.57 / 5.66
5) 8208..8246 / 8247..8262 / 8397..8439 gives -0.01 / 5.76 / 5.51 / 5.72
